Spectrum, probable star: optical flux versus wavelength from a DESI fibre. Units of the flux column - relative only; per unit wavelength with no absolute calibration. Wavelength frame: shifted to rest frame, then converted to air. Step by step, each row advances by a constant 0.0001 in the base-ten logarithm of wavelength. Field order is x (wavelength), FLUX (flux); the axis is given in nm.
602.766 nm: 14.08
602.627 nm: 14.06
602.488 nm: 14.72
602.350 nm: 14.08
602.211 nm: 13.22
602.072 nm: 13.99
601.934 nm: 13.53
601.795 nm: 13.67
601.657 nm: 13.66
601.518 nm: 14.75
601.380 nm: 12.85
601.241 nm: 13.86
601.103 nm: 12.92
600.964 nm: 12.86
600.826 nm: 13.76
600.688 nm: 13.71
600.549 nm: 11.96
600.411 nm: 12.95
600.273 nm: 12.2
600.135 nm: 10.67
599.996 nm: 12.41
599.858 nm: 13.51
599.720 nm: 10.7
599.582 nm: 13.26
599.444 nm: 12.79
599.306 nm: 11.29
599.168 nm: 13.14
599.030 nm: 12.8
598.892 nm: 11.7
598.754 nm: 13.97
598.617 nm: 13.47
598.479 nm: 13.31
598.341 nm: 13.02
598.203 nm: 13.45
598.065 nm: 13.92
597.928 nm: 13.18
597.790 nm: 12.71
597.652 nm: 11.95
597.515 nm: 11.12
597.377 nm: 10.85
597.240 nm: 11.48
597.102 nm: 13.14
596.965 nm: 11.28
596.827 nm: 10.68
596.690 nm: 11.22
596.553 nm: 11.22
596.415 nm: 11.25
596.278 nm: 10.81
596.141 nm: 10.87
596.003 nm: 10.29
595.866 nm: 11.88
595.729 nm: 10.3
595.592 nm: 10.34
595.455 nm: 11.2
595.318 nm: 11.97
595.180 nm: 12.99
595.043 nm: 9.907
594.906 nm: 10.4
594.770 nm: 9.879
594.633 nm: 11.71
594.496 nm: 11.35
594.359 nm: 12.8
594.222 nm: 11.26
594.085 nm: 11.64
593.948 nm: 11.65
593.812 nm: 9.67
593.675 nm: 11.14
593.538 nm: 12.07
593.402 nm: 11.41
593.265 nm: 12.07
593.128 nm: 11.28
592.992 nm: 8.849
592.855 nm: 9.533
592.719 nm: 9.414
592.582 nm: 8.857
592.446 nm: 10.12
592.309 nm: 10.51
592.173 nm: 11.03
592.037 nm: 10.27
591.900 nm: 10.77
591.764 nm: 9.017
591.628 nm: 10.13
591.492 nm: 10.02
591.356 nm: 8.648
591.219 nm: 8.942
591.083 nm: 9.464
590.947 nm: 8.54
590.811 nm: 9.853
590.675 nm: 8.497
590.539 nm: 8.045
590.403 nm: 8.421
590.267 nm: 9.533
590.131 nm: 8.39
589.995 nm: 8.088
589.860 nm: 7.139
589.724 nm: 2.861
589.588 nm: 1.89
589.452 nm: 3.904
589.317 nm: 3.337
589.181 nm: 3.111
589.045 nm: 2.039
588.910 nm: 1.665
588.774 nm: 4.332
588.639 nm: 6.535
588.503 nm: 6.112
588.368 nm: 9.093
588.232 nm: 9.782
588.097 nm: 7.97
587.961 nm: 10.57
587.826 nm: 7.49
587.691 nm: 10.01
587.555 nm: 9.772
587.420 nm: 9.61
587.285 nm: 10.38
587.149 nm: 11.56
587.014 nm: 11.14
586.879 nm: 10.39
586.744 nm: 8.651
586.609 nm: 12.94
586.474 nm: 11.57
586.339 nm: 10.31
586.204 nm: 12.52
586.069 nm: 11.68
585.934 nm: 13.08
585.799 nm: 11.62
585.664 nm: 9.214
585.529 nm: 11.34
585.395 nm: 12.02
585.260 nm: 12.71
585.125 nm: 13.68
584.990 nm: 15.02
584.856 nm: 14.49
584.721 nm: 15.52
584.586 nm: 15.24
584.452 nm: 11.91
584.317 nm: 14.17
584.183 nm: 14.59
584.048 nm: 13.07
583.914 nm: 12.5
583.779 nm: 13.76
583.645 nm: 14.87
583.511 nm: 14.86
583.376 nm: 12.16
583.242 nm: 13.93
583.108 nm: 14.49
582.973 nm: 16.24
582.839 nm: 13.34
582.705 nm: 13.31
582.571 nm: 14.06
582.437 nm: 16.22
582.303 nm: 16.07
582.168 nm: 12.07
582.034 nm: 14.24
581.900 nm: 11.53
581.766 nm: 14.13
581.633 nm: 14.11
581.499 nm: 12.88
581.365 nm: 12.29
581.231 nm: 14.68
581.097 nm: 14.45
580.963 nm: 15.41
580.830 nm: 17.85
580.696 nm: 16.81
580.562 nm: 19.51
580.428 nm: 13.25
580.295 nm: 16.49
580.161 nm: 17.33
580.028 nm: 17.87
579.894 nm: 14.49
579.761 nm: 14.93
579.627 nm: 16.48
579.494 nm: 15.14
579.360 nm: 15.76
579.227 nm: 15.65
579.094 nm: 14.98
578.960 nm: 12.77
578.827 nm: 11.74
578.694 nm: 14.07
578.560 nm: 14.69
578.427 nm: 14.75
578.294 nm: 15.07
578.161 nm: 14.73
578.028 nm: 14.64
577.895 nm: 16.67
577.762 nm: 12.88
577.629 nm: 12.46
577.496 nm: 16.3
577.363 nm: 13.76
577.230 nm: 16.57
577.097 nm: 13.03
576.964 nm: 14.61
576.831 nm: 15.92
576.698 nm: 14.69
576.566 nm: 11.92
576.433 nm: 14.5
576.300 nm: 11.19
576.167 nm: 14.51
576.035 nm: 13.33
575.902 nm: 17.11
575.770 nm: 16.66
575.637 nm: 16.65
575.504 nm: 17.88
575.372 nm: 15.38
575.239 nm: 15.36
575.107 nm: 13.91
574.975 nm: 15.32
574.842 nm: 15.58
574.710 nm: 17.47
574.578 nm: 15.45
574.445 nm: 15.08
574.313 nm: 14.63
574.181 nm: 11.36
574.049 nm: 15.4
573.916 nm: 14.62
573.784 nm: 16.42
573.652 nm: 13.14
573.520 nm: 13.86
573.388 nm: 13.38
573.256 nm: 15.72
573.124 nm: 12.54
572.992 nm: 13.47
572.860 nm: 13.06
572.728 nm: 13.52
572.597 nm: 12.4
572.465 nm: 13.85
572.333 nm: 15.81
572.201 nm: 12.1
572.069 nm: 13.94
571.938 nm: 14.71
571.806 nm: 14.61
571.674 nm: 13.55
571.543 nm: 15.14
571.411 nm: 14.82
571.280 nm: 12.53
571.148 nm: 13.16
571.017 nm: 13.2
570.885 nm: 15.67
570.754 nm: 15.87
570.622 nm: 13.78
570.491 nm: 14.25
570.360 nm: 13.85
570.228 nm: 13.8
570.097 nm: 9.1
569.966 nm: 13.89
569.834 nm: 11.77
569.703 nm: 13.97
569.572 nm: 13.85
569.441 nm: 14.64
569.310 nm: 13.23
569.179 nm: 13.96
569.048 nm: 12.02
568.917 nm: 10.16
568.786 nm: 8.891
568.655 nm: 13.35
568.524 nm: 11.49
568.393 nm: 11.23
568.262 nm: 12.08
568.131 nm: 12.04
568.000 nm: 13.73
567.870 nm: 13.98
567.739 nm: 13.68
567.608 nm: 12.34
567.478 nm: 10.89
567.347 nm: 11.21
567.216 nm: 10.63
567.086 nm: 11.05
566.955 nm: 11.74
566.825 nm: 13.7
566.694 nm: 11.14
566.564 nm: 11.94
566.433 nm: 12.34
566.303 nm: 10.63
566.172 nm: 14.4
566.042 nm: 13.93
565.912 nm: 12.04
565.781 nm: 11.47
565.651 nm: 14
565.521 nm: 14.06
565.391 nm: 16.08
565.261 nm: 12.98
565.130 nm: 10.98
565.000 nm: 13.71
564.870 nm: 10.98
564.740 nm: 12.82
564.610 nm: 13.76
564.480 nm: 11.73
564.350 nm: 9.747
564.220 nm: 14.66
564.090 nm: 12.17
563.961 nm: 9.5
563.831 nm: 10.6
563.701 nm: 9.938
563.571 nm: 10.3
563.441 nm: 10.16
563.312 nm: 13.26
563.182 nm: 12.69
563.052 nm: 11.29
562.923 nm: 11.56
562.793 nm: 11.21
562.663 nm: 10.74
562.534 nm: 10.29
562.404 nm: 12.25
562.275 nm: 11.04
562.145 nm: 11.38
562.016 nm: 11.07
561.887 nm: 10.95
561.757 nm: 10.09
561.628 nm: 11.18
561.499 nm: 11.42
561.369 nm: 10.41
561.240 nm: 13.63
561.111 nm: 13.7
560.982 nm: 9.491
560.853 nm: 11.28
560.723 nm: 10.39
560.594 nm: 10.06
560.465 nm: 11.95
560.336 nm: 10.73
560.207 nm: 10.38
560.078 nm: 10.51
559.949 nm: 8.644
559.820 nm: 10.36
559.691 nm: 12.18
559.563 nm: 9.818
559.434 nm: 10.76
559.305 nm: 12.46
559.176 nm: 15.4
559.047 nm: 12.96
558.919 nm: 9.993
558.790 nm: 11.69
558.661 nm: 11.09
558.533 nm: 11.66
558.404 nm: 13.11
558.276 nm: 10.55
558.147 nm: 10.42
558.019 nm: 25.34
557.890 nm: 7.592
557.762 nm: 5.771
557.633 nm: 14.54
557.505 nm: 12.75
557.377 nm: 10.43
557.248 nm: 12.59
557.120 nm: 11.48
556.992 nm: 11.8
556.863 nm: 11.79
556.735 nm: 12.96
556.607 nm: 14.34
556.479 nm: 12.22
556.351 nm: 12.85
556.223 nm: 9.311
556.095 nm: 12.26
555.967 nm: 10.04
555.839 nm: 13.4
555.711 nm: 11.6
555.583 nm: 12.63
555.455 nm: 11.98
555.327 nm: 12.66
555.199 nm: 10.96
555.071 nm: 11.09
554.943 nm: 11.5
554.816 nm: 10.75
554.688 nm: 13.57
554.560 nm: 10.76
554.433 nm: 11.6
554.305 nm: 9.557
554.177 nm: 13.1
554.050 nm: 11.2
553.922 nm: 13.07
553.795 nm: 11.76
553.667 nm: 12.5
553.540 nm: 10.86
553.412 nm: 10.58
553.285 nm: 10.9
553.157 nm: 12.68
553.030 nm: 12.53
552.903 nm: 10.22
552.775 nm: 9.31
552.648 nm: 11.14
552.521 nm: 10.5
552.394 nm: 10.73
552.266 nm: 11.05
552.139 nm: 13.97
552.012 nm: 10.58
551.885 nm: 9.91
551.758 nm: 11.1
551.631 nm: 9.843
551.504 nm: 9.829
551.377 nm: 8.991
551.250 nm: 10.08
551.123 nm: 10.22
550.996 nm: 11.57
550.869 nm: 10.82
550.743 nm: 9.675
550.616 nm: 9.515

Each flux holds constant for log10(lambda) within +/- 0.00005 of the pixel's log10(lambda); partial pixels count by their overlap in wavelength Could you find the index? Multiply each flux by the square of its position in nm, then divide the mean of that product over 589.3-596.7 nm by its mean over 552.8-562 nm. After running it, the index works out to 0.95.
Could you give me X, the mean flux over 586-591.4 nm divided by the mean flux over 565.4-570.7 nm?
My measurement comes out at 0.65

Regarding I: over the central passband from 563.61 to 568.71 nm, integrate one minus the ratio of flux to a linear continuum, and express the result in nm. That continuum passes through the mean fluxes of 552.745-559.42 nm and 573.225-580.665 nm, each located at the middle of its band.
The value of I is 0.42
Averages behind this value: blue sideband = 11.9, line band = 12.3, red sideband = 15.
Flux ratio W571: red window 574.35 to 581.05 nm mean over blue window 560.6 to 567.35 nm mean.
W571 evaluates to 1.29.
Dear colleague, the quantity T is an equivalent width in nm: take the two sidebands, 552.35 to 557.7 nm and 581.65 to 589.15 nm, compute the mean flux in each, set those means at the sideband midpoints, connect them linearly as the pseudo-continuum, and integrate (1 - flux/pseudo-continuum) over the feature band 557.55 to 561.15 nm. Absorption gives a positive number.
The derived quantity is 0.06 nm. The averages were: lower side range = 11.7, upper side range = 11.6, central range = 11.5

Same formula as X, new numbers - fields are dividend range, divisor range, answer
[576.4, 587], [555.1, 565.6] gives 1.20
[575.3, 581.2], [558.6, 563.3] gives 1.34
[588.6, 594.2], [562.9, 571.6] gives 0.67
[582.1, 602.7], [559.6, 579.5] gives 0.86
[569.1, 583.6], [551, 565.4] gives 1.26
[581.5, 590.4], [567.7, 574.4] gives 0.80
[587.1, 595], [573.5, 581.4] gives 0.59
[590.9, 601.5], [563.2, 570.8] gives 0.93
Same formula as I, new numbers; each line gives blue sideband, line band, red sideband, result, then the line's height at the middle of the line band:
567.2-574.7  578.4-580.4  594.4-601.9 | -0.32 nm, 13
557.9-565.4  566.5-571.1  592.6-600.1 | -0.39 nm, 11.6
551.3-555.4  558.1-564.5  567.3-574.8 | 0.51 nm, 12.2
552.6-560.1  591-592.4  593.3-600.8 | 0.23 nm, 11.8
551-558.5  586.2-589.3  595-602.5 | 0.96 nm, 12.2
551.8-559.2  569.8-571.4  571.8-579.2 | 0.04 nm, 13.8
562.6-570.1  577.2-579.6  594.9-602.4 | -0.46 nm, 12.2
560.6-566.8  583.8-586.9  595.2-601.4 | -0.14 nm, 12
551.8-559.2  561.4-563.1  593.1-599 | 0.09 nm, 11.8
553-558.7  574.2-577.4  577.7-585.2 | -0.22 nm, 14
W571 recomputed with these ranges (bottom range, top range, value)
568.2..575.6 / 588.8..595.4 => 0.65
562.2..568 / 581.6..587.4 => 1.08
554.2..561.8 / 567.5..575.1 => 1.17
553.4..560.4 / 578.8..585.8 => 1.22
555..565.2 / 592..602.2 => 1.02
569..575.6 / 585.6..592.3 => 0.61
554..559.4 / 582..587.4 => 1.08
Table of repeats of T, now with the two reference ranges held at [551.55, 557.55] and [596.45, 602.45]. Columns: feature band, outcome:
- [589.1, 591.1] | 0.935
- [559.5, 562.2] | 0.184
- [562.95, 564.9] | 0.038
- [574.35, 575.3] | -0.263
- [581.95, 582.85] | -0.140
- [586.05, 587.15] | 0.109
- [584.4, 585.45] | -0.130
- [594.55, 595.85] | 0.164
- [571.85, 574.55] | -0.433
